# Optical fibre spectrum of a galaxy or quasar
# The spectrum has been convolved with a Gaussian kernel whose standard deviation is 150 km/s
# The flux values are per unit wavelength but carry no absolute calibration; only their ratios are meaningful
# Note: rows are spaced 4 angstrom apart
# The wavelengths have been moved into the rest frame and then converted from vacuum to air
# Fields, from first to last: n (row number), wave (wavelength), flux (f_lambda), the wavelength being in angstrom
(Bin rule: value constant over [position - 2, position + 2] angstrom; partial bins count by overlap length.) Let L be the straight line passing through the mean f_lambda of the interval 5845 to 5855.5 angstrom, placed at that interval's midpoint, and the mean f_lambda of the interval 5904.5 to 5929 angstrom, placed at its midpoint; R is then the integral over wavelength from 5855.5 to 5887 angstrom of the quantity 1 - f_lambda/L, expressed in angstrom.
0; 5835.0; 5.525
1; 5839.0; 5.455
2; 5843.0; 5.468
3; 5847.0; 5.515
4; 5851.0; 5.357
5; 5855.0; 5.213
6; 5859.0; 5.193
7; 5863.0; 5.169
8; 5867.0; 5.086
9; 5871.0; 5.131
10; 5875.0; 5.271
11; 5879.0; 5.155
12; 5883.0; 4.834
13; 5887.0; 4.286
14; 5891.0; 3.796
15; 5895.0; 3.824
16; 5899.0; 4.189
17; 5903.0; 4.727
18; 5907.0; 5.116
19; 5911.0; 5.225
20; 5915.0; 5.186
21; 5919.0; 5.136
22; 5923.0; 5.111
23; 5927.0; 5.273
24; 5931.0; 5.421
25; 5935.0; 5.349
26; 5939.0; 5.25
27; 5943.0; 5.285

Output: 1.4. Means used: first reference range 5.38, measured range 5.07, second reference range 5.17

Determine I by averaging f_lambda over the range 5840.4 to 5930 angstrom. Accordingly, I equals 4.97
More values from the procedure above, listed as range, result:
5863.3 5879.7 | 5.16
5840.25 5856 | 5.4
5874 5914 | 4.64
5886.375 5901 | 4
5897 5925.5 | 4.96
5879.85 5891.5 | 4.45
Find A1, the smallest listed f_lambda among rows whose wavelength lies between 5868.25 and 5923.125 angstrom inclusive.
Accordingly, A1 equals 3.796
